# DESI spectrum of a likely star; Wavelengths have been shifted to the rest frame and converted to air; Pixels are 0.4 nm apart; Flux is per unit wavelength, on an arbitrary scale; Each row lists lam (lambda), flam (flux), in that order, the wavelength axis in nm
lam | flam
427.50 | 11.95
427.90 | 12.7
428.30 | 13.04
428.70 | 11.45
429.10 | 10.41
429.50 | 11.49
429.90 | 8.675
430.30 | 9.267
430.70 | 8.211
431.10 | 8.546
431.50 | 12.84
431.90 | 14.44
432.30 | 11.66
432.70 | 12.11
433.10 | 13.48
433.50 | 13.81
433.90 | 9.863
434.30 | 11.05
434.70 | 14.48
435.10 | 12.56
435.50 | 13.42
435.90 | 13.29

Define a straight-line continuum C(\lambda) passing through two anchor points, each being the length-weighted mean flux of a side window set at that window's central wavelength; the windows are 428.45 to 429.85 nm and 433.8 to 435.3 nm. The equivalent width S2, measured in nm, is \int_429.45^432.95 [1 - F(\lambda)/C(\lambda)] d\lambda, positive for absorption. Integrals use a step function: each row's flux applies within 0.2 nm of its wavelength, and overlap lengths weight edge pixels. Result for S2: 0.18 nm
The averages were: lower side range 10.9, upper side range 12.1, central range 10.8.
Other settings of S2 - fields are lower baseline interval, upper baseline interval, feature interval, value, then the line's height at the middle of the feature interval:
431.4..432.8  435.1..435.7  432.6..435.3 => 0.10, 13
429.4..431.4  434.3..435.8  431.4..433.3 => -0.35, 10.9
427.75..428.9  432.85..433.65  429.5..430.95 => 0.42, 12.8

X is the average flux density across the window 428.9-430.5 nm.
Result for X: 9.96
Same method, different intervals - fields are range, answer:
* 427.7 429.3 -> 11.9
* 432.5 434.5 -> 12.1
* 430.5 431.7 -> 9.87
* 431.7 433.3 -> 12.9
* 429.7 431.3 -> 8.67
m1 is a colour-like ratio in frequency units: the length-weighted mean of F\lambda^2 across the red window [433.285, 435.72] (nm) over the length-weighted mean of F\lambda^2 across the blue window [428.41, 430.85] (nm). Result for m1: 1.3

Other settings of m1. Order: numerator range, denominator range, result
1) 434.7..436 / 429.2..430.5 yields 1.38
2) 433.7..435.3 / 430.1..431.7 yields 1.25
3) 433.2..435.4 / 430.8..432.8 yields 1.07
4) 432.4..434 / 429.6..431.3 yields 1.42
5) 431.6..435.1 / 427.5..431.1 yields 1.21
